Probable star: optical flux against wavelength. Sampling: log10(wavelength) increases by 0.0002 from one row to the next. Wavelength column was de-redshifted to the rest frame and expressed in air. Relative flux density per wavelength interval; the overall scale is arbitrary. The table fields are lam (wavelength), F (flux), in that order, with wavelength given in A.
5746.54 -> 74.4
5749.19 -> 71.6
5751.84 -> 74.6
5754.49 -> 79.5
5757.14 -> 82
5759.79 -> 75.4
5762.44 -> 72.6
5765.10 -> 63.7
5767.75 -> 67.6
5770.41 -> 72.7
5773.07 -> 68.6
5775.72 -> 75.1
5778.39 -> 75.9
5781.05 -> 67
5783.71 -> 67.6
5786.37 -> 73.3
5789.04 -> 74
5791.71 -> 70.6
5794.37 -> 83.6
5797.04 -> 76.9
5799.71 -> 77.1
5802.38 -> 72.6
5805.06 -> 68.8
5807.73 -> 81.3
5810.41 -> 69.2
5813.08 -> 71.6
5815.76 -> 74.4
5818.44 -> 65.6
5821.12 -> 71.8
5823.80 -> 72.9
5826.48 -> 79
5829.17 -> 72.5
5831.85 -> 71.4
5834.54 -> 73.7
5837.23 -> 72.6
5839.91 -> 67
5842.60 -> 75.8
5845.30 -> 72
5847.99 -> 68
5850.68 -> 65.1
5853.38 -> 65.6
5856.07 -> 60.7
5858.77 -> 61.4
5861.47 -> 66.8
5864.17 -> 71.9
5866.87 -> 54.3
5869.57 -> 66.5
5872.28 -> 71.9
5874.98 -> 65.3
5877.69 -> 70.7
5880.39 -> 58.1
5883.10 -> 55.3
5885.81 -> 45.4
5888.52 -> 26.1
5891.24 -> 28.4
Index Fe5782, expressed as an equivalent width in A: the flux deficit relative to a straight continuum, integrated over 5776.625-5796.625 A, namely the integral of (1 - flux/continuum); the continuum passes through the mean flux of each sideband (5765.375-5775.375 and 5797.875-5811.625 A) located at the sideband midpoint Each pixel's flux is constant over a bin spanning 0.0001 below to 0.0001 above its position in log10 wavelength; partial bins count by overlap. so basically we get -0.47 A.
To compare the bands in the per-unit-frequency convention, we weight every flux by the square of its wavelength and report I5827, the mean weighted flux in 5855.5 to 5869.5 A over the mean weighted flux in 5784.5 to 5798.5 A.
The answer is 0.86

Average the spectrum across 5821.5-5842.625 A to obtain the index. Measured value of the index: 72.9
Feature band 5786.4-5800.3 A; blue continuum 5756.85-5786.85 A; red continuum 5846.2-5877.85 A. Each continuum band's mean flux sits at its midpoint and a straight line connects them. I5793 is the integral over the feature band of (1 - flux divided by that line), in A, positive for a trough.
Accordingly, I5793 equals -1.2 A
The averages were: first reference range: 71.4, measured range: 76.1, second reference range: 65.6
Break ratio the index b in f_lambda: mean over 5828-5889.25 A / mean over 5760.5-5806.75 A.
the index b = 0.89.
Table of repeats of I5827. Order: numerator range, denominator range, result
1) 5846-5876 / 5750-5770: 0.92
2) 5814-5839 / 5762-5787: 1.05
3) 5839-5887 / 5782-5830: 0.90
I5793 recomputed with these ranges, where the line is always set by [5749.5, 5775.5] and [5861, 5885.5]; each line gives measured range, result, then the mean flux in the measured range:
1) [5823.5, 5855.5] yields -2.14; 71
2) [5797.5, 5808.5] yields -0.82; 74.8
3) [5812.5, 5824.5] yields -0.50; 71.1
